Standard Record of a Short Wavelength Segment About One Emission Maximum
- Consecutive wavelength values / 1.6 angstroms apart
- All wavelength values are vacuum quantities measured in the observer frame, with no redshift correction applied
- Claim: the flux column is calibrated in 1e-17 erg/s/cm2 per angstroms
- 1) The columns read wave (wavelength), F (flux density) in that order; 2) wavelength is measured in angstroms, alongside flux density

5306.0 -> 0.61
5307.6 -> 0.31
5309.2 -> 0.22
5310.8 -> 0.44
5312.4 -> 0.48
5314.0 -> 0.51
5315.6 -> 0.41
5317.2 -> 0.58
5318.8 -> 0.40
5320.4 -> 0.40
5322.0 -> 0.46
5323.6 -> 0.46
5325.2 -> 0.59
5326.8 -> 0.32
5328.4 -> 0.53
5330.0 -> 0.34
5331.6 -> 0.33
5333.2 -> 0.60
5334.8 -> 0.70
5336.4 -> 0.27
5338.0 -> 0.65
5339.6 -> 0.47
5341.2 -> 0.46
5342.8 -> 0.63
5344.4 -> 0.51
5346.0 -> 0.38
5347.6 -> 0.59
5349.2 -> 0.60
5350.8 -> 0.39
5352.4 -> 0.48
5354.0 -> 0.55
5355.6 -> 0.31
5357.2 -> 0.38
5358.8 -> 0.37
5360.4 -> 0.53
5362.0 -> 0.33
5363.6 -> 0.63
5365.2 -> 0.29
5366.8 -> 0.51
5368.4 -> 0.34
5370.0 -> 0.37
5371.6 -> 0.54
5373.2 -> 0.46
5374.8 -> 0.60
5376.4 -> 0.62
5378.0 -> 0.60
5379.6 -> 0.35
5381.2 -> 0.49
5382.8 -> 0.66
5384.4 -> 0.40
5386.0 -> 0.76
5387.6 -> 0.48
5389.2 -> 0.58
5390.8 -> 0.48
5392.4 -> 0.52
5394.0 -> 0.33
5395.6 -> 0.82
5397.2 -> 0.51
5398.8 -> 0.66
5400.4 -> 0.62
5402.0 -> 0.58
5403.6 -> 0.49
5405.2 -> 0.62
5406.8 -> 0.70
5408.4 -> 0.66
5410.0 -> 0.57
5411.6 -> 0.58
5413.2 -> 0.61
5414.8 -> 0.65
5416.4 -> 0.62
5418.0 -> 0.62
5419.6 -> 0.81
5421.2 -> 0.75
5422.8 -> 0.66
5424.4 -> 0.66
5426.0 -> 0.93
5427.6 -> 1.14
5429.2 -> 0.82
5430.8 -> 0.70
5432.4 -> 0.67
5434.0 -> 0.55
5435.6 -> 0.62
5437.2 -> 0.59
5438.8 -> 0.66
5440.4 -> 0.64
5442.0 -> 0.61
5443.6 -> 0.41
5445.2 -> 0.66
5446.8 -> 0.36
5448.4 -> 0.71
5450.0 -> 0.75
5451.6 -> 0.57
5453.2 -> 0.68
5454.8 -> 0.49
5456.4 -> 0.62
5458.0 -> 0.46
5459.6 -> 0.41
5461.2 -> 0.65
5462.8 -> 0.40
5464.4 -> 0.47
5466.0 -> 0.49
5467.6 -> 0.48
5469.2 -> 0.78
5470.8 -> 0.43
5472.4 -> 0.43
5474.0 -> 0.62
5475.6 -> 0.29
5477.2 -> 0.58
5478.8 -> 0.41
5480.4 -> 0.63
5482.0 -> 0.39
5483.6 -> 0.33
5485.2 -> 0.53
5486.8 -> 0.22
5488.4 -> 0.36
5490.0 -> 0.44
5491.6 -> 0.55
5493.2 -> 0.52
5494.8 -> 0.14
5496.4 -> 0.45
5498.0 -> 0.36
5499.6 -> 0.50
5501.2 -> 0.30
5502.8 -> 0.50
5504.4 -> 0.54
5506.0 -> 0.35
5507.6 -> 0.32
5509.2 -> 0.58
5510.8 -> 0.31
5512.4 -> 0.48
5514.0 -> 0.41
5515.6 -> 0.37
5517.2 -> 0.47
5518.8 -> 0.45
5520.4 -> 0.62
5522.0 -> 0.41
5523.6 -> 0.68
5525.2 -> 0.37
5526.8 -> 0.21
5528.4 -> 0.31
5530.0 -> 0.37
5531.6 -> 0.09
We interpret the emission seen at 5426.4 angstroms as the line C III] 1909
